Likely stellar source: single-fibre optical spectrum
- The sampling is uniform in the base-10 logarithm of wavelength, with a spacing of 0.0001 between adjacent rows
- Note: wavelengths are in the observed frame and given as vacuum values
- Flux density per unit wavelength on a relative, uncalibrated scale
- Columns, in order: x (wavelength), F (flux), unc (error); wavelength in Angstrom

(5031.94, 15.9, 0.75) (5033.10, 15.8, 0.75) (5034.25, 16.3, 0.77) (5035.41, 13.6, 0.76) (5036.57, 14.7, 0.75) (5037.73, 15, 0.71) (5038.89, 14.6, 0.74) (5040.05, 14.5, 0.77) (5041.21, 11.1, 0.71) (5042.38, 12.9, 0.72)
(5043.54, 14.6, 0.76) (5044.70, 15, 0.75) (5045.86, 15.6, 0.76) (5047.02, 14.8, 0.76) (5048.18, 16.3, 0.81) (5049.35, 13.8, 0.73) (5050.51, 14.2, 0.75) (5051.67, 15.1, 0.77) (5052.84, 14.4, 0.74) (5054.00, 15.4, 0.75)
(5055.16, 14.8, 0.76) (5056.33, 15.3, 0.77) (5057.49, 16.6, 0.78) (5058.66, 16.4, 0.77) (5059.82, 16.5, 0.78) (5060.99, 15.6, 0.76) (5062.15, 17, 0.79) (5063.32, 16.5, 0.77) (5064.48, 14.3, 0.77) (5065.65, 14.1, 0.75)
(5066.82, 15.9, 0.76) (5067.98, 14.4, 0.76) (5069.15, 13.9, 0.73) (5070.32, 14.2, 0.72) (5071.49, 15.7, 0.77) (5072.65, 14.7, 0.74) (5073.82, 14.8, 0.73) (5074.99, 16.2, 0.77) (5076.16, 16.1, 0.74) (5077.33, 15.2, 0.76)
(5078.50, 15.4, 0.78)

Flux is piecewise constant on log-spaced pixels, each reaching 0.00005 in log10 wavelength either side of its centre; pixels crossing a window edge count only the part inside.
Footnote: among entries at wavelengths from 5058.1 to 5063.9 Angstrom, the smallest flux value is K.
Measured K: 15.6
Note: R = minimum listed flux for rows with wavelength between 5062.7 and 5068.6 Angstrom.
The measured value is 14.1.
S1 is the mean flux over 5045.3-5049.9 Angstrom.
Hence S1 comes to 15.1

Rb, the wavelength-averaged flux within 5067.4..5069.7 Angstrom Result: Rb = 14.2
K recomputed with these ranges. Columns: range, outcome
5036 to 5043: 11.1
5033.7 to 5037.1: 13.6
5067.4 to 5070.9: 13.9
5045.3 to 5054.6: 13.8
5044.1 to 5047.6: 14.8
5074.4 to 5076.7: 16.1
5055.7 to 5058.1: 15.3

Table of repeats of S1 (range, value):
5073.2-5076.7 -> 15.7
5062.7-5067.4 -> 15.2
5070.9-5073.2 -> 15.2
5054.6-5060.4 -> 15.9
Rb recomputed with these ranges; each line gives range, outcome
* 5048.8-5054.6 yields 14.6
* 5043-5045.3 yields 14.8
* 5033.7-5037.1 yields 14.9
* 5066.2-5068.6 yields 15.1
